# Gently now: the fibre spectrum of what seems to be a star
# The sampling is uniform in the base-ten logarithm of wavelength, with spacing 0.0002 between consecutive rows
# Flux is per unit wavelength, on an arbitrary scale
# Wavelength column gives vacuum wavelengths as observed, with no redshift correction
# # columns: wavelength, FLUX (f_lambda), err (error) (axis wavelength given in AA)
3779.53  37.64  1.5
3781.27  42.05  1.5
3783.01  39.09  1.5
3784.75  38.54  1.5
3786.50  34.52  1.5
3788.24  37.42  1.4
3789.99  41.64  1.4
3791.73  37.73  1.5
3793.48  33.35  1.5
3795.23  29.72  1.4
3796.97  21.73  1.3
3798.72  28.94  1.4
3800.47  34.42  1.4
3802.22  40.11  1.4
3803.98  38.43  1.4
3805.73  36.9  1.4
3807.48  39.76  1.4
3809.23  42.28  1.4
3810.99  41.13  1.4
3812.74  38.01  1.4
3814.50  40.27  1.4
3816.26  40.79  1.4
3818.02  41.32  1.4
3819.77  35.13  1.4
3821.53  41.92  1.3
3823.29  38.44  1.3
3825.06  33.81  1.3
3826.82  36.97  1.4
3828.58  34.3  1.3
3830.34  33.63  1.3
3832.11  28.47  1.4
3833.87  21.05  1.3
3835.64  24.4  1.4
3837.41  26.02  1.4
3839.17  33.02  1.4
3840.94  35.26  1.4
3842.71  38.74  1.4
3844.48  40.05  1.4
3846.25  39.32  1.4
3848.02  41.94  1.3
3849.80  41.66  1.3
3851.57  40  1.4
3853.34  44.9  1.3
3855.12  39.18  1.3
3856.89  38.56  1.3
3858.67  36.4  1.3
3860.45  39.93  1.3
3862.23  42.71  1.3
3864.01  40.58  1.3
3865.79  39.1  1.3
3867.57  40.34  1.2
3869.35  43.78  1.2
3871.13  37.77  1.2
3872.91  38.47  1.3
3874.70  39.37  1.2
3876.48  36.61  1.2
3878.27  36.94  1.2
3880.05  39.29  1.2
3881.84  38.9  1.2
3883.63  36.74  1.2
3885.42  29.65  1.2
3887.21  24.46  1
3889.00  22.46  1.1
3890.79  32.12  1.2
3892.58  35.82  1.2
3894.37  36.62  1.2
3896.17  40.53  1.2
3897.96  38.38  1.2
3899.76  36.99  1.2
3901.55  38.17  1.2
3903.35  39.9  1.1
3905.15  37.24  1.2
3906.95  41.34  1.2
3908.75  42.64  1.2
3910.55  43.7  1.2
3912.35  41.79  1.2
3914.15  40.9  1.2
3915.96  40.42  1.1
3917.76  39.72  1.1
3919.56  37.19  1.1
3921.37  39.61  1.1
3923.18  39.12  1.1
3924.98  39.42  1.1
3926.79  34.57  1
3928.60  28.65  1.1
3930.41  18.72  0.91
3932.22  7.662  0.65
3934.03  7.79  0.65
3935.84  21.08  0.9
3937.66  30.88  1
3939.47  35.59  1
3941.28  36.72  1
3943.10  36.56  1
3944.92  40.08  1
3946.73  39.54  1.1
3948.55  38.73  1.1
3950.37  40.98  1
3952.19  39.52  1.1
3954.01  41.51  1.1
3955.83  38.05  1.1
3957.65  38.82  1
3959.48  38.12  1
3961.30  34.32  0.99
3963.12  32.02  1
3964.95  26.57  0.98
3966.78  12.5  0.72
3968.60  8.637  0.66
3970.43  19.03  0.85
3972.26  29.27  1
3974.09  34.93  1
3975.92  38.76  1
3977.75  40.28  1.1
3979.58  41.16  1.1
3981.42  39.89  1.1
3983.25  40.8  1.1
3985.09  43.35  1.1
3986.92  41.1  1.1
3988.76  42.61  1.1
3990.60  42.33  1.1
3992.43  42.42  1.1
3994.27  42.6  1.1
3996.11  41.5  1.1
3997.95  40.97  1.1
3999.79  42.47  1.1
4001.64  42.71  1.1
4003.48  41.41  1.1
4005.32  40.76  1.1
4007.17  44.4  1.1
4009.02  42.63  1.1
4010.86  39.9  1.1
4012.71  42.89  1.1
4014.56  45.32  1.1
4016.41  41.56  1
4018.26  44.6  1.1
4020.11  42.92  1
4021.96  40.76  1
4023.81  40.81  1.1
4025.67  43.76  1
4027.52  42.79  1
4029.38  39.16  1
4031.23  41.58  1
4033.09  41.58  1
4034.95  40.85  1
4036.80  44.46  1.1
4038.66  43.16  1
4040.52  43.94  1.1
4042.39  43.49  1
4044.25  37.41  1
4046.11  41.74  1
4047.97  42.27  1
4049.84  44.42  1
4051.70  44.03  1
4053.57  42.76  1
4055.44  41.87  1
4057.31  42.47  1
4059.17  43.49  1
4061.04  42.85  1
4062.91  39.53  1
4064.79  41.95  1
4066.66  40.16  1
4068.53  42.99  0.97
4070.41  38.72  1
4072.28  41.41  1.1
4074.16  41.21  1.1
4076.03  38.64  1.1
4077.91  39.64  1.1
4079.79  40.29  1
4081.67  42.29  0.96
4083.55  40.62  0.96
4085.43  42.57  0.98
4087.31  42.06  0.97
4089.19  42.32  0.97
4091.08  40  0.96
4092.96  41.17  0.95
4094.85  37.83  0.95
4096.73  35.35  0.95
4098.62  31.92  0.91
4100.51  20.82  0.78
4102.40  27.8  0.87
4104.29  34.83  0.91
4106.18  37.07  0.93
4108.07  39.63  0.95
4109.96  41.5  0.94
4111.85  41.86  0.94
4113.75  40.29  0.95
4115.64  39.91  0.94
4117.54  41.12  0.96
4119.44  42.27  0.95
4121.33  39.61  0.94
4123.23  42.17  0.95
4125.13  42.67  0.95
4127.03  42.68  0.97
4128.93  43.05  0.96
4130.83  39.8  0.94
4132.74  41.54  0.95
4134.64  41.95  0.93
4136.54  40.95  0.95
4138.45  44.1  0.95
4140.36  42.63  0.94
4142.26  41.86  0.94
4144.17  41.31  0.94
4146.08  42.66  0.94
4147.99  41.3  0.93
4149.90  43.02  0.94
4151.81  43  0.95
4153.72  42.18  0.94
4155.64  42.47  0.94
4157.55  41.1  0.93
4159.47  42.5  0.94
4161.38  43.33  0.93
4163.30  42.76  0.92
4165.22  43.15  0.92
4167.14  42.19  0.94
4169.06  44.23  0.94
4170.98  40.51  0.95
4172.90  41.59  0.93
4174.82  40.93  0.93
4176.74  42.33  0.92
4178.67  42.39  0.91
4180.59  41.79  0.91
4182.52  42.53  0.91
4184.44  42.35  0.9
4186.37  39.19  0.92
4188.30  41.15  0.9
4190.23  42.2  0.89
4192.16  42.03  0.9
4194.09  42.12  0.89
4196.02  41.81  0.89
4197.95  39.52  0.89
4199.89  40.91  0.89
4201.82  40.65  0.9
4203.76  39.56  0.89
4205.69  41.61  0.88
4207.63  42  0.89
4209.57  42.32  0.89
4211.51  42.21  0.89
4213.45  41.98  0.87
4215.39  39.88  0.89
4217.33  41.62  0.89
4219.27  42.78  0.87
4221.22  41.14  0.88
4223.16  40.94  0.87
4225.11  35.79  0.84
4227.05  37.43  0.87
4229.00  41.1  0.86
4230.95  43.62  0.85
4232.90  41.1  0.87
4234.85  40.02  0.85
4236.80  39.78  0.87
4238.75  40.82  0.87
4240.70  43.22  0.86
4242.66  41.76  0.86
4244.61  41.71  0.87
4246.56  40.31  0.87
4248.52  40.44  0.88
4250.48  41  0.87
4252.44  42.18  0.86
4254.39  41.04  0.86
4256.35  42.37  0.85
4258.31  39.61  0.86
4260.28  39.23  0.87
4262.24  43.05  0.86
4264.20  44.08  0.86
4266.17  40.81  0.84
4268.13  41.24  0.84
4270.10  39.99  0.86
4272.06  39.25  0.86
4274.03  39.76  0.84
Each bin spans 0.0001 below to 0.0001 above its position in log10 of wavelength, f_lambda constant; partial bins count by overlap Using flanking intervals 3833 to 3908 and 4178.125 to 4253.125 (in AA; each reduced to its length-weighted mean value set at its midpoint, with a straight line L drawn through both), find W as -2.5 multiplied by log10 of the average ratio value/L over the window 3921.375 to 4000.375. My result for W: 0.11 mag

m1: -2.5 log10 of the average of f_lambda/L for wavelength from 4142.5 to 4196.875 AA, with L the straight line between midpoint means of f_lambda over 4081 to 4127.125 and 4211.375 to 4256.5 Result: -0.06 mag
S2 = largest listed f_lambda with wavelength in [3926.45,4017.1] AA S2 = 45.32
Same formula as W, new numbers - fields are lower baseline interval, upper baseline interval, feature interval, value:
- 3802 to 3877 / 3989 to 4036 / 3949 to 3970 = 0.27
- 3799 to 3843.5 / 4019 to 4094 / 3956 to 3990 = 0.18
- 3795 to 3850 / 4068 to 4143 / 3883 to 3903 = 0.08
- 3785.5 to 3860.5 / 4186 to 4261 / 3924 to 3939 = 0.48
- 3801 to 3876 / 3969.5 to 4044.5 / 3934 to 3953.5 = 0.15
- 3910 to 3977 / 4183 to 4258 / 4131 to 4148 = -0.09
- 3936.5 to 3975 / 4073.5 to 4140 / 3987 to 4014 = -0.21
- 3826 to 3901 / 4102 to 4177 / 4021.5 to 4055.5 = -0.07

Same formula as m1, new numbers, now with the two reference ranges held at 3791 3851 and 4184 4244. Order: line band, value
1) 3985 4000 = -0.11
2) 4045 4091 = -0.07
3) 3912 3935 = 0.17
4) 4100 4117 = 0.09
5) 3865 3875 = -0.10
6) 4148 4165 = -0.06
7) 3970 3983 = 0.06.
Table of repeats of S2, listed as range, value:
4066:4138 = 43.05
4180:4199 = 42.53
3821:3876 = 44.9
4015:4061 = 44.6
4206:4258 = 43.62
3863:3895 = 43.78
